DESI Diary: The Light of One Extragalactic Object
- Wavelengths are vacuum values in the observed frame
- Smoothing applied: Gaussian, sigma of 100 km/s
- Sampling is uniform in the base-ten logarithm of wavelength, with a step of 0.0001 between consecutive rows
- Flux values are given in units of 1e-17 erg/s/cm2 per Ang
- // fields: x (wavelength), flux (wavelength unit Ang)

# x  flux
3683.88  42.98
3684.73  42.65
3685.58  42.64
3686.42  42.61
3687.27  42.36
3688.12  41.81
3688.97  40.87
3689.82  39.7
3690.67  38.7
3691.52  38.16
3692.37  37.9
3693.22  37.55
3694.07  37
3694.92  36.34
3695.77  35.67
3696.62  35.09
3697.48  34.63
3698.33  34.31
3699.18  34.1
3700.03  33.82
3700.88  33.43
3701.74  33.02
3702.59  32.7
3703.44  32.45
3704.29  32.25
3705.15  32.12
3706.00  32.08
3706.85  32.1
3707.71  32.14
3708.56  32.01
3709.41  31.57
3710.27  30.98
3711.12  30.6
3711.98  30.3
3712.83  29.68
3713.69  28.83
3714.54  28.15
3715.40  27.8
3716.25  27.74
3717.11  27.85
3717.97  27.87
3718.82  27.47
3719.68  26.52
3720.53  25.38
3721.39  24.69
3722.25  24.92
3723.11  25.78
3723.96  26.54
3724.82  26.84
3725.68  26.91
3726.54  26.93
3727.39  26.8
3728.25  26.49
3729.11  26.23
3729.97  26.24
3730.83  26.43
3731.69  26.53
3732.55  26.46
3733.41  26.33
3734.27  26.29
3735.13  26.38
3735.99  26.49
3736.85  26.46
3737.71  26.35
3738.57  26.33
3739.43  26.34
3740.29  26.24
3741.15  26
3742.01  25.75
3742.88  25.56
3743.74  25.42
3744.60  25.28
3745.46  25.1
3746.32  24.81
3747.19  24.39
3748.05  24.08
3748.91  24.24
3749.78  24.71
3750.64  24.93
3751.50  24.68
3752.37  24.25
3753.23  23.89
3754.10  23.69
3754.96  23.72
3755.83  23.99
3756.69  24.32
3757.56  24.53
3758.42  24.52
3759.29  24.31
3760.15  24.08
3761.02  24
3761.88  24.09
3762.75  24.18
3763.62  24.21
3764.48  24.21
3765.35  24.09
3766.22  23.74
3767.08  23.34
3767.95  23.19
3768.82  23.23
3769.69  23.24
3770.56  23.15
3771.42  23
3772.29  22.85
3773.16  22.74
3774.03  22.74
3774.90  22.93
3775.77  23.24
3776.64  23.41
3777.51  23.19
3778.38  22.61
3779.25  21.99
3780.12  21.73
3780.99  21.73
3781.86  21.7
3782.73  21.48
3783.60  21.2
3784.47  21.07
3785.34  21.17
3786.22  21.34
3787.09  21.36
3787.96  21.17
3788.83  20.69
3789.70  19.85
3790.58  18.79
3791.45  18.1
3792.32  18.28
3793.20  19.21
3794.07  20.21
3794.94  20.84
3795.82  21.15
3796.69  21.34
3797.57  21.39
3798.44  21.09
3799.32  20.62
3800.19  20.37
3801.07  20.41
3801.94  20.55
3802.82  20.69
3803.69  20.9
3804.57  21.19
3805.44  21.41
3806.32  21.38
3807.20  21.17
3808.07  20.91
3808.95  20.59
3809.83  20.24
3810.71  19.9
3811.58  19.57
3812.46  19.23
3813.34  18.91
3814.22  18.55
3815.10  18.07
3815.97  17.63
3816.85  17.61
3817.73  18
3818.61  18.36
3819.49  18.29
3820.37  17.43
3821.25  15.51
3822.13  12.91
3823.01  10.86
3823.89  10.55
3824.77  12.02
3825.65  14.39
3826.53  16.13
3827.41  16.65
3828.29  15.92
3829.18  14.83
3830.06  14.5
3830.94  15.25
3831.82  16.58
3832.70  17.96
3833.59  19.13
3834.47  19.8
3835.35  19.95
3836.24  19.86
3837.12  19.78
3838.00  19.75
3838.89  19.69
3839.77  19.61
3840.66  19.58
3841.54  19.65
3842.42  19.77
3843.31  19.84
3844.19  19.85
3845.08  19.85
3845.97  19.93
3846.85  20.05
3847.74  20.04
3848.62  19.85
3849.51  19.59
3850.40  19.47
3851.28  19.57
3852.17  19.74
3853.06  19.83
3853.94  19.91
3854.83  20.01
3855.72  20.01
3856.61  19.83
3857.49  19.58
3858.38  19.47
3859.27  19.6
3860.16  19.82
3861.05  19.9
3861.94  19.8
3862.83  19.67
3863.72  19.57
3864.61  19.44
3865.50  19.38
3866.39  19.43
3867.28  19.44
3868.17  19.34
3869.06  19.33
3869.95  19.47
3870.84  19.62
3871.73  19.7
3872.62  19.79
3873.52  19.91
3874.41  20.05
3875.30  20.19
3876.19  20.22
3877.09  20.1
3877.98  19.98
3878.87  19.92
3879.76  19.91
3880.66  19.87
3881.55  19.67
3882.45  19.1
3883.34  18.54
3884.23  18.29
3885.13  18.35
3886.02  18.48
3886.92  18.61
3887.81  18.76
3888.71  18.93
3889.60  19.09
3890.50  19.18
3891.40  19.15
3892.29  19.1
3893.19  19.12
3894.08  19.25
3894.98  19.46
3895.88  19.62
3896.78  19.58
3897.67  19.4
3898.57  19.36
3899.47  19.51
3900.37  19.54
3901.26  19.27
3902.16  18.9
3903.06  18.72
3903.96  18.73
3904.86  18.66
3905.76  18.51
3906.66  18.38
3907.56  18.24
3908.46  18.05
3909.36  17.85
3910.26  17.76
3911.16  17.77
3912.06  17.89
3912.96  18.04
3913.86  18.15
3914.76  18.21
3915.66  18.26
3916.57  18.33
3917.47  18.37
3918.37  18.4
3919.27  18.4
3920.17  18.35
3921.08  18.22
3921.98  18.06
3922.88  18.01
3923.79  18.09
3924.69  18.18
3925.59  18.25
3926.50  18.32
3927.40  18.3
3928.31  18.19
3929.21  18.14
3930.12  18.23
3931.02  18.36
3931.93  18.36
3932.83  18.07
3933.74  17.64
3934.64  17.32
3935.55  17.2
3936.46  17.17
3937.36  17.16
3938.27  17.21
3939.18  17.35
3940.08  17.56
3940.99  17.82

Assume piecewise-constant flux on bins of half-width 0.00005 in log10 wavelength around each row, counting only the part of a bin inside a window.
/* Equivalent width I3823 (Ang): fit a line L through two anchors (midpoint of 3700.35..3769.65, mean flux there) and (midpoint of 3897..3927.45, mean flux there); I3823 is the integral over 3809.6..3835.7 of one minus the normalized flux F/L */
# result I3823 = 6.7 Ang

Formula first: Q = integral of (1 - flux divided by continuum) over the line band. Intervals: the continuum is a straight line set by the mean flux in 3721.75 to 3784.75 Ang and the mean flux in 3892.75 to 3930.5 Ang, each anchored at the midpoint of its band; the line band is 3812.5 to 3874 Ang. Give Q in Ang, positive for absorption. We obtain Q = 7.53 Ang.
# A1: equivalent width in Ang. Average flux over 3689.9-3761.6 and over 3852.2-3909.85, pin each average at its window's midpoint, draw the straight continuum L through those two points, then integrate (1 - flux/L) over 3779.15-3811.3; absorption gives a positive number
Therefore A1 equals 4.8 Ang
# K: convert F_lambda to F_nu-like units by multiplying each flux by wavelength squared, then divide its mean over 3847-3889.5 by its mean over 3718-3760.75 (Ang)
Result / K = 0.82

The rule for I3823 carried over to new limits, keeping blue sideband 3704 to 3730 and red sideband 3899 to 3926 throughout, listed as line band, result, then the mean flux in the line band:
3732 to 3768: 2.5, 24.9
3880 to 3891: 0.5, 18.9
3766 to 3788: 2.6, 22.4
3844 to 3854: 0.9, 19.8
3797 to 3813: 2.2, 20.6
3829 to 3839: 1.9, 18.1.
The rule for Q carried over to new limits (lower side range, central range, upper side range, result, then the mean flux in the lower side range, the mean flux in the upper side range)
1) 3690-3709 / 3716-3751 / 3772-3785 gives 3.8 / 34.5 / 22.3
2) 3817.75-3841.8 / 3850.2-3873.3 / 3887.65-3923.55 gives -2.7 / 16.9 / 18.7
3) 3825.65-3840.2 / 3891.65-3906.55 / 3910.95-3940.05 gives -1.0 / 17.7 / 18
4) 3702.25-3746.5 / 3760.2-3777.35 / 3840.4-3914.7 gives 1.2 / 27.7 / 19.3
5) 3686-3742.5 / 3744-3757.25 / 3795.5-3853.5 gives 1.1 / 30.6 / 18.7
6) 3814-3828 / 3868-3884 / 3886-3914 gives -1.6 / 15.8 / 18.8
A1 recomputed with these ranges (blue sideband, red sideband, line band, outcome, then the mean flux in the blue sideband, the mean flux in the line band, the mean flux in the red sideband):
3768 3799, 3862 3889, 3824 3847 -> 2.7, 21.5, 18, 19.4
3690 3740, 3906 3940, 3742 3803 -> 9.2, 30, 22.7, 18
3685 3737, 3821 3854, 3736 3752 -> 1.4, 31.3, 25.4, 17.8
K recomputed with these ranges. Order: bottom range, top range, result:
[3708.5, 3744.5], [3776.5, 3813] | 0.80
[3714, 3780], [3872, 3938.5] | 0.81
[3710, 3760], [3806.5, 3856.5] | 0.74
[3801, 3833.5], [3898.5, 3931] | 1.09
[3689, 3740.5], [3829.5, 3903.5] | 0.70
